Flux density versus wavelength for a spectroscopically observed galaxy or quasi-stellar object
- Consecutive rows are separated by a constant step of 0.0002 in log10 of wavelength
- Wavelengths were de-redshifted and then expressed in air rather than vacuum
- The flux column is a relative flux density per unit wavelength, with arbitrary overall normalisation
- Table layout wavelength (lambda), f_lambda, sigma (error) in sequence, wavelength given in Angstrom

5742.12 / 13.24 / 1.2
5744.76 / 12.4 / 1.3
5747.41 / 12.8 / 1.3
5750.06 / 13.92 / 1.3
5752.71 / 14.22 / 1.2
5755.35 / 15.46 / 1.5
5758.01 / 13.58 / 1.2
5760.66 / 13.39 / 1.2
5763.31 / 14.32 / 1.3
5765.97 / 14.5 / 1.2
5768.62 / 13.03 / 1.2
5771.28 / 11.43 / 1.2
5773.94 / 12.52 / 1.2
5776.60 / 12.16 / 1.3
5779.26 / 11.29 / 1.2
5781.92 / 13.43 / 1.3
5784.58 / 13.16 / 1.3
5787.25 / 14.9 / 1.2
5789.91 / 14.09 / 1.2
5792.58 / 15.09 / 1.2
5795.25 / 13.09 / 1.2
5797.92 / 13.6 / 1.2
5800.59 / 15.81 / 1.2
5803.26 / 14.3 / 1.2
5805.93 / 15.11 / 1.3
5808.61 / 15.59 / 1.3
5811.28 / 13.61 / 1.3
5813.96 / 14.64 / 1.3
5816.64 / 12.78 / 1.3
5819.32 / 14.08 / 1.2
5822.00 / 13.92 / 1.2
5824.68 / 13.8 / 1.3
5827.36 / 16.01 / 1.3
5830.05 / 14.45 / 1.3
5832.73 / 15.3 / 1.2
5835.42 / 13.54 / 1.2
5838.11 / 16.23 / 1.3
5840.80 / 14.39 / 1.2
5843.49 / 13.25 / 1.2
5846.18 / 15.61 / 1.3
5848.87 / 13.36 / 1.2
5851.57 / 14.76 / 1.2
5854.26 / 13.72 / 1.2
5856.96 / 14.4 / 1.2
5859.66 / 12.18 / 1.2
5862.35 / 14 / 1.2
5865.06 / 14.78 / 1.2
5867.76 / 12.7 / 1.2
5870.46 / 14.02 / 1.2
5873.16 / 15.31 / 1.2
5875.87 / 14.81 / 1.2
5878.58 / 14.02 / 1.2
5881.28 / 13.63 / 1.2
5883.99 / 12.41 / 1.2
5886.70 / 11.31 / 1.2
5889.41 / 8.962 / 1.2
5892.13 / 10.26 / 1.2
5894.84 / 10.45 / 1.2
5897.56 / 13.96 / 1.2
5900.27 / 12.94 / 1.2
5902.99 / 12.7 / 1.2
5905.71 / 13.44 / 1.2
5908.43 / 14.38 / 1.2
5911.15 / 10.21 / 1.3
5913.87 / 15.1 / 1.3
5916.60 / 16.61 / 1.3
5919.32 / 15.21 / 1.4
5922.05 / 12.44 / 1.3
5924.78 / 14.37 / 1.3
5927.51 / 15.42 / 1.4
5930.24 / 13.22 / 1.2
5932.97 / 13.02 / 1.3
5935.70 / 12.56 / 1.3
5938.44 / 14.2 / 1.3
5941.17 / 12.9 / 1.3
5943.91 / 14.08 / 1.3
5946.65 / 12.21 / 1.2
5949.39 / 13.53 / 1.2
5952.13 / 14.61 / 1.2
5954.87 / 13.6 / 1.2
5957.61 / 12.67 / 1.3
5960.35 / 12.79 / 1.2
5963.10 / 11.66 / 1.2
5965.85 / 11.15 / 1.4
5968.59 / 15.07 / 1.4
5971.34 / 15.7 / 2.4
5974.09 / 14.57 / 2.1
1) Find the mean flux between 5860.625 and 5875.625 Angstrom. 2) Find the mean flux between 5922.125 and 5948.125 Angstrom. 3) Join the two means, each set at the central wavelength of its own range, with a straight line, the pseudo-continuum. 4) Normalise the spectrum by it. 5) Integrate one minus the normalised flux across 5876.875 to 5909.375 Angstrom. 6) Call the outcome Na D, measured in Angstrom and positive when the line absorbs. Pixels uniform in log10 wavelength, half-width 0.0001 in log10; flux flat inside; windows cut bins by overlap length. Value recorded 3.6 Angstrom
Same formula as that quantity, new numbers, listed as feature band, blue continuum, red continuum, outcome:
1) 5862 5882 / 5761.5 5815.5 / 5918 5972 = -0.8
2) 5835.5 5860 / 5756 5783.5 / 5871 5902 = -2.9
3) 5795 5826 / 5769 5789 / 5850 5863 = -2.5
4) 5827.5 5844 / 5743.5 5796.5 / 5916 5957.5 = -1.4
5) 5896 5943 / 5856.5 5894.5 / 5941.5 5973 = -1.8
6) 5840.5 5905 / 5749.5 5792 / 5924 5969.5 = 0.8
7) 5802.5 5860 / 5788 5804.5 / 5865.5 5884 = -0.7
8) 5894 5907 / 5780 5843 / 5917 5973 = 1.0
